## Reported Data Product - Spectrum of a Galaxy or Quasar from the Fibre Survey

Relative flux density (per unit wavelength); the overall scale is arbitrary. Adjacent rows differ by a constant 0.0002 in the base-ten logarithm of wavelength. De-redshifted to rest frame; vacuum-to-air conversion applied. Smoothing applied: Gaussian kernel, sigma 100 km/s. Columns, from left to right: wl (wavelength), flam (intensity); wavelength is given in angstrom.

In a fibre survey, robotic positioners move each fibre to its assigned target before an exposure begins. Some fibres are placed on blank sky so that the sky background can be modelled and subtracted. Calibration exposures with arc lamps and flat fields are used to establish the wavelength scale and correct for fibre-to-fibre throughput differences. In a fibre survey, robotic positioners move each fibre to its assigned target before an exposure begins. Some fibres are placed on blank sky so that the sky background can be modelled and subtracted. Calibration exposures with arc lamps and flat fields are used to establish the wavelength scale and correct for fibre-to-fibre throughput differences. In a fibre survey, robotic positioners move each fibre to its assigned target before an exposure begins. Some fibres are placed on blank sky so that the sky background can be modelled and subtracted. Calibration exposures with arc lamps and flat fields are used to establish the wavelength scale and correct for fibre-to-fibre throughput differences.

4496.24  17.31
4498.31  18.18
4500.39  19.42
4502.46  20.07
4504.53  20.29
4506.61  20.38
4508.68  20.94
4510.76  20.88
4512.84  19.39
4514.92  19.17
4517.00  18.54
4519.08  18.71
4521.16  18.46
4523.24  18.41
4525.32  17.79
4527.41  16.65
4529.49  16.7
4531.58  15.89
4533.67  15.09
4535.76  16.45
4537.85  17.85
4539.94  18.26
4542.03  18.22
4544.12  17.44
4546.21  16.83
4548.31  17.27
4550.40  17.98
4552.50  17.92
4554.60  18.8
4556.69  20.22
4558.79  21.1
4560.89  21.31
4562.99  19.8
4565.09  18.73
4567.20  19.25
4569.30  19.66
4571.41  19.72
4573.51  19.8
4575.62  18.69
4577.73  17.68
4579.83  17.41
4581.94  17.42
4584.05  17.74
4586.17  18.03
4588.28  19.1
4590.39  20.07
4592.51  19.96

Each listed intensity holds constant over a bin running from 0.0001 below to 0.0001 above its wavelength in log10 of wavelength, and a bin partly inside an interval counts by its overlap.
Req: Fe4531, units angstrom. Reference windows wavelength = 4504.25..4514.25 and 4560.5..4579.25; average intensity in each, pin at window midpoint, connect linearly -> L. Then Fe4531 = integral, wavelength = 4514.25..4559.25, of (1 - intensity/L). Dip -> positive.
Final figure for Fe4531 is 4.5 angstrom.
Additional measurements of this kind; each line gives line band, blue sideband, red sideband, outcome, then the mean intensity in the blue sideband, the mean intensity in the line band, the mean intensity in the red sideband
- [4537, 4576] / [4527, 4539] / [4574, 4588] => -3.9 angstrom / 16.4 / 18.9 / 18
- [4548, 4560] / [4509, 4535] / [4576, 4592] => -0.6 angstrom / 18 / 19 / 18.3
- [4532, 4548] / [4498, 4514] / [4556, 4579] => 2.2 angstrom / 20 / 17.1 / 19.6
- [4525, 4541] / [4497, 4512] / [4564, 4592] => 2.2 angstrom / 20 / 16.8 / 18.7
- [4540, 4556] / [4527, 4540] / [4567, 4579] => -0.3 angstrom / 16.6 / 17.9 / 19.1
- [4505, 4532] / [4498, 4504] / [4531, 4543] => -0.6 angstrom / 19.4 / 18.7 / 17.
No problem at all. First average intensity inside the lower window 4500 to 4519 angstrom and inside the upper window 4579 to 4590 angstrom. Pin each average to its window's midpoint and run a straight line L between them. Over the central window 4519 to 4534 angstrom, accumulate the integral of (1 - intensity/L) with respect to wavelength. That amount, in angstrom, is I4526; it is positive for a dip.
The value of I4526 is 1.7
